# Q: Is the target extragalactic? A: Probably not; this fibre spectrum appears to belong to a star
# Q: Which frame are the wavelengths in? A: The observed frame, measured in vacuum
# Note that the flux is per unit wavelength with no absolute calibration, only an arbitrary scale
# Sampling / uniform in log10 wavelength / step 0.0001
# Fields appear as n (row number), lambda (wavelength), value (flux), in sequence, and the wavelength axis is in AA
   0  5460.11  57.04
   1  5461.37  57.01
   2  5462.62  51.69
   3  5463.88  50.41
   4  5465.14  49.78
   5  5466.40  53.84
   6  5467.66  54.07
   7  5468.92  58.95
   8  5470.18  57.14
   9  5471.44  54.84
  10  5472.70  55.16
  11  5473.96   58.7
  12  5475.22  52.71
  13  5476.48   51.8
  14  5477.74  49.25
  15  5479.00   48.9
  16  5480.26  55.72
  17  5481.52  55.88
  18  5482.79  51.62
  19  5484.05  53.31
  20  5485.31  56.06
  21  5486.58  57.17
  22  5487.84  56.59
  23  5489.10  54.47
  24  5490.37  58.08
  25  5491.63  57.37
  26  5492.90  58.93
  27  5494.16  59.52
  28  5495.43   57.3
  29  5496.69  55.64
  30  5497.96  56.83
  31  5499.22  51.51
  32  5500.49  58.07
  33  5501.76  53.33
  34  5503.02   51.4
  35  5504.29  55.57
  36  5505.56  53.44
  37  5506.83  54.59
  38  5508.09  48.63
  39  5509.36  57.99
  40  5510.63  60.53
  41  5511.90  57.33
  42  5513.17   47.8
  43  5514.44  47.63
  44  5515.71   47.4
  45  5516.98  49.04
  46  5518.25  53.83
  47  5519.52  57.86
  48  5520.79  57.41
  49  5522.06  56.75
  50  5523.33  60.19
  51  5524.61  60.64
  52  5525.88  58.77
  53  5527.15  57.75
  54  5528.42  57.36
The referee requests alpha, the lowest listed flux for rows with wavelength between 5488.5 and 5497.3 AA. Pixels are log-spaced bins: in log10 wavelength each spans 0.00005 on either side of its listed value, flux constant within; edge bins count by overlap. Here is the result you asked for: 54.47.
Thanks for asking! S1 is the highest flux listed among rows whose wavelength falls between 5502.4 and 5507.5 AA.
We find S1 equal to 55.57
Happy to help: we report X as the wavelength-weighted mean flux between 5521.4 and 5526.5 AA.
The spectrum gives 59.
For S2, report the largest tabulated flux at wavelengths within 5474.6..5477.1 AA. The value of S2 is 52.71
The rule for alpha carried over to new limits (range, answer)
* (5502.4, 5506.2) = 51.4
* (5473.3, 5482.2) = 48.9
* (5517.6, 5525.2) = 53.83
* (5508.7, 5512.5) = 57.33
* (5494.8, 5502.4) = 51.51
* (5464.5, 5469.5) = 49.78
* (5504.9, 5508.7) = 48.63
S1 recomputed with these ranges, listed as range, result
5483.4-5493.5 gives 58.93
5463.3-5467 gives 53.84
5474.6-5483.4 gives 55.88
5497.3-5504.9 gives 58.07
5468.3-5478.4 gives 58.95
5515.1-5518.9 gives 53.83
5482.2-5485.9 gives 56.06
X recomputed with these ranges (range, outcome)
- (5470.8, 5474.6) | 56.2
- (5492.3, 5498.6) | 57.7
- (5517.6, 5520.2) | 55.9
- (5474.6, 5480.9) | 51.7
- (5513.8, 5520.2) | 51.2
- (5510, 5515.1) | 53.3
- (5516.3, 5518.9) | 51.4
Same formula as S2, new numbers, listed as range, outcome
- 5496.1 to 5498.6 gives 56.83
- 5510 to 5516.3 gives 60.53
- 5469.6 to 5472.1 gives 57.14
